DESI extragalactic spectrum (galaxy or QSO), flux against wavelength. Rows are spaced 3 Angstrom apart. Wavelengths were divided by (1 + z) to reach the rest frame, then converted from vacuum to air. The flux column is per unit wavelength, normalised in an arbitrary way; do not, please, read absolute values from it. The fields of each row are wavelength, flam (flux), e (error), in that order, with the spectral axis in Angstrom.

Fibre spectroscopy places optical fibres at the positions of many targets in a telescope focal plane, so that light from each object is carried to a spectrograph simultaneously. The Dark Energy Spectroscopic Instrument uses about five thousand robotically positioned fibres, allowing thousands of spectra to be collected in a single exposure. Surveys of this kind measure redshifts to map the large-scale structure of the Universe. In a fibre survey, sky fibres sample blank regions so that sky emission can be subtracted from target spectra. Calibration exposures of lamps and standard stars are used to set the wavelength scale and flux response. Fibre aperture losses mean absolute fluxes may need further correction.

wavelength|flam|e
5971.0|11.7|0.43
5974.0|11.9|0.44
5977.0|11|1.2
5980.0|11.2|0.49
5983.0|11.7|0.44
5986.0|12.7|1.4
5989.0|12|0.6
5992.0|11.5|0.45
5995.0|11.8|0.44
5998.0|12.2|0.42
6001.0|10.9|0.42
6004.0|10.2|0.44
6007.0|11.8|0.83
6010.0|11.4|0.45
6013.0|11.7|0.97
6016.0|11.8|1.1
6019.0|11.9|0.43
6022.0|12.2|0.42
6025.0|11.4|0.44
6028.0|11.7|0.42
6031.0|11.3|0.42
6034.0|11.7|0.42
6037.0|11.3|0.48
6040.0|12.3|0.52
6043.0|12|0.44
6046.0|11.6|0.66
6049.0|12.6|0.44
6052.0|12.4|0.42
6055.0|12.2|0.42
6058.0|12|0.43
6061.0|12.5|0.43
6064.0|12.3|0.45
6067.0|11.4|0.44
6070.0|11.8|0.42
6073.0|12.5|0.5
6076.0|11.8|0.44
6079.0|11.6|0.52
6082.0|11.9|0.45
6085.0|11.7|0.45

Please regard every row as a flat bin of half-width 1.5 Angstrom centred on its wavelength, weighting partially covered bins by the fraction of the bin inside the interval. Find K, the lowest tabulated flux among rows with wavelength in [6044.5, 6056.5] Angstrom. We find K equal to 11.6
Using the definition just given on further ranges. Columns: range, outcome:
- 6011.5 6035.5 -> 11.3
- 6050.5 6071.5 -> 11.4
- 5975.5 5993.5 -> 11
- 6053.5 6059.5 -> 12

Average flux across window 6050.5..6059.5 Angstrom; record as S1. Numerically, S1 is 12.2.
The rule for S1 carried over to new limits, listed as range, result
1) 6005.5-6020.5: 11.7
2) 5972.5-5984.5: 11.4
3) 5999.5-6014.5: 11.2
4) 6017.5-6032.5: 11.7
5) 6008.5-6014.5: 11.5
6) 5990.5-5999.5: 11.8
